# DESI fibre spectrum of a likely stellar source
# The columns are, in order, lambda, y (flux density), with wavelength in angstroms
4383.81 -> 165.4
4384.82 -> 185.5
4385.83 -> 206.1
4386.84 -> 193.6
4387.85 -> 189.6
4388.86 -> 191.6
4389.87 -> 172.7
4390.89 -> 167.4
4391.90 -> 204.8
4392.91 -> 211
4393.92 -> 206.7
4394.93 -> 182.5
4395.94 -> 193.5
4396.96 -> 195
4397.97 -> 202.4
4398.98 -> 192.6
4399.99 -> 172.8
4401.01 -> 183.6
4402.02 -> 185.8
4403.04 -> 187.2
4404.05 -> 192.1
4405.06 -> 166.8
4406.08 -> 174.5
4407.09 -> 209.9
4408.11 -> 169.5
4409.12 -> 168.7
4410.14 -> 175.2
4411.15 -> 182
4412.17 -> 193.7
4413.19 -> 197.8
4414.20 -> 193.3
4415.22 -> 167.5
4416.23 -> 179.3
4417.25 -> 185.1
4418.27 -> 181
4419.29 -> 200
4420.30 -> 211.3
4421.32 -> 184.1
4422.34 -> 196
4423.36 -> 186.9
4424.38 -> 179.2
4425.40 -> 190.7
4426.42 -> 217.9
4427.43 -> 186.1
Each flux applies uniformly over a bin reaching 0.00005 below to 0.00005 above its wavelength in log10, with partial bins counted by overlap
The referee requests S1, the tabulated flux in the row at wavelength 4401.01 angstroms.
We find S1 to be 183.6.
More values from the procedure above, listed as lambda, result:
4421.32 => 184.1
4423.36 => 186.9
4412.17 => 193.7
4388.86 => 191.6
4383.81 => 165.4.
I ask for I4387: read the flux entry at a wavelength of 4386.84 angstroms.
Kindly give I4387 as 193.6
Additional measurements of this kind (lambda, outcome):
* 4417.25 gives 185.1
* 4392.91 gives 211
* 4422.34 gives 196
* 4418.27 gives 181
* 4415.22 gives 167.5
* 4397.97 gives 202.4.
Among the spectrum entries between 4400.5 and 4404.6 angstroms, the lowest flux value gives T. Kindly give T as 183.6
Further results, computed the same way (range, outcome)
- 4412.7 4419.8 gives 167.5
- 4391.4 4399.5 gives 182.5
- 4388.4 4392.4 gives 167.4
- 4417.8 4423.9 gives 181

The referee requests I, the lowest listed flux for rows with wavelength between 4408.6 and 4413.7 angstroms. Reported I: 168.7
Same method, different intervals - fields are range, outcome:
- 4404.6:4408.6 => 166.8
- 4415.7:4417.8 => 179.3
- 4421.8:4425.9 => 179.2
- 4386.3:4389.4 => 189.6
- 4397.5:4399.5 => 192.6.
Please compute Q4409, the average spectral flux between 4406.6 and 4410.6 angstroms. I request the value 181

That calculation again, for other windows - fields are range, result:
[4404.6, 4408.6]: 180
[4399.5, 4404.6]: 184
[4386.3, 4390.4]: 187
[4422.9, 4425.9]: 185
